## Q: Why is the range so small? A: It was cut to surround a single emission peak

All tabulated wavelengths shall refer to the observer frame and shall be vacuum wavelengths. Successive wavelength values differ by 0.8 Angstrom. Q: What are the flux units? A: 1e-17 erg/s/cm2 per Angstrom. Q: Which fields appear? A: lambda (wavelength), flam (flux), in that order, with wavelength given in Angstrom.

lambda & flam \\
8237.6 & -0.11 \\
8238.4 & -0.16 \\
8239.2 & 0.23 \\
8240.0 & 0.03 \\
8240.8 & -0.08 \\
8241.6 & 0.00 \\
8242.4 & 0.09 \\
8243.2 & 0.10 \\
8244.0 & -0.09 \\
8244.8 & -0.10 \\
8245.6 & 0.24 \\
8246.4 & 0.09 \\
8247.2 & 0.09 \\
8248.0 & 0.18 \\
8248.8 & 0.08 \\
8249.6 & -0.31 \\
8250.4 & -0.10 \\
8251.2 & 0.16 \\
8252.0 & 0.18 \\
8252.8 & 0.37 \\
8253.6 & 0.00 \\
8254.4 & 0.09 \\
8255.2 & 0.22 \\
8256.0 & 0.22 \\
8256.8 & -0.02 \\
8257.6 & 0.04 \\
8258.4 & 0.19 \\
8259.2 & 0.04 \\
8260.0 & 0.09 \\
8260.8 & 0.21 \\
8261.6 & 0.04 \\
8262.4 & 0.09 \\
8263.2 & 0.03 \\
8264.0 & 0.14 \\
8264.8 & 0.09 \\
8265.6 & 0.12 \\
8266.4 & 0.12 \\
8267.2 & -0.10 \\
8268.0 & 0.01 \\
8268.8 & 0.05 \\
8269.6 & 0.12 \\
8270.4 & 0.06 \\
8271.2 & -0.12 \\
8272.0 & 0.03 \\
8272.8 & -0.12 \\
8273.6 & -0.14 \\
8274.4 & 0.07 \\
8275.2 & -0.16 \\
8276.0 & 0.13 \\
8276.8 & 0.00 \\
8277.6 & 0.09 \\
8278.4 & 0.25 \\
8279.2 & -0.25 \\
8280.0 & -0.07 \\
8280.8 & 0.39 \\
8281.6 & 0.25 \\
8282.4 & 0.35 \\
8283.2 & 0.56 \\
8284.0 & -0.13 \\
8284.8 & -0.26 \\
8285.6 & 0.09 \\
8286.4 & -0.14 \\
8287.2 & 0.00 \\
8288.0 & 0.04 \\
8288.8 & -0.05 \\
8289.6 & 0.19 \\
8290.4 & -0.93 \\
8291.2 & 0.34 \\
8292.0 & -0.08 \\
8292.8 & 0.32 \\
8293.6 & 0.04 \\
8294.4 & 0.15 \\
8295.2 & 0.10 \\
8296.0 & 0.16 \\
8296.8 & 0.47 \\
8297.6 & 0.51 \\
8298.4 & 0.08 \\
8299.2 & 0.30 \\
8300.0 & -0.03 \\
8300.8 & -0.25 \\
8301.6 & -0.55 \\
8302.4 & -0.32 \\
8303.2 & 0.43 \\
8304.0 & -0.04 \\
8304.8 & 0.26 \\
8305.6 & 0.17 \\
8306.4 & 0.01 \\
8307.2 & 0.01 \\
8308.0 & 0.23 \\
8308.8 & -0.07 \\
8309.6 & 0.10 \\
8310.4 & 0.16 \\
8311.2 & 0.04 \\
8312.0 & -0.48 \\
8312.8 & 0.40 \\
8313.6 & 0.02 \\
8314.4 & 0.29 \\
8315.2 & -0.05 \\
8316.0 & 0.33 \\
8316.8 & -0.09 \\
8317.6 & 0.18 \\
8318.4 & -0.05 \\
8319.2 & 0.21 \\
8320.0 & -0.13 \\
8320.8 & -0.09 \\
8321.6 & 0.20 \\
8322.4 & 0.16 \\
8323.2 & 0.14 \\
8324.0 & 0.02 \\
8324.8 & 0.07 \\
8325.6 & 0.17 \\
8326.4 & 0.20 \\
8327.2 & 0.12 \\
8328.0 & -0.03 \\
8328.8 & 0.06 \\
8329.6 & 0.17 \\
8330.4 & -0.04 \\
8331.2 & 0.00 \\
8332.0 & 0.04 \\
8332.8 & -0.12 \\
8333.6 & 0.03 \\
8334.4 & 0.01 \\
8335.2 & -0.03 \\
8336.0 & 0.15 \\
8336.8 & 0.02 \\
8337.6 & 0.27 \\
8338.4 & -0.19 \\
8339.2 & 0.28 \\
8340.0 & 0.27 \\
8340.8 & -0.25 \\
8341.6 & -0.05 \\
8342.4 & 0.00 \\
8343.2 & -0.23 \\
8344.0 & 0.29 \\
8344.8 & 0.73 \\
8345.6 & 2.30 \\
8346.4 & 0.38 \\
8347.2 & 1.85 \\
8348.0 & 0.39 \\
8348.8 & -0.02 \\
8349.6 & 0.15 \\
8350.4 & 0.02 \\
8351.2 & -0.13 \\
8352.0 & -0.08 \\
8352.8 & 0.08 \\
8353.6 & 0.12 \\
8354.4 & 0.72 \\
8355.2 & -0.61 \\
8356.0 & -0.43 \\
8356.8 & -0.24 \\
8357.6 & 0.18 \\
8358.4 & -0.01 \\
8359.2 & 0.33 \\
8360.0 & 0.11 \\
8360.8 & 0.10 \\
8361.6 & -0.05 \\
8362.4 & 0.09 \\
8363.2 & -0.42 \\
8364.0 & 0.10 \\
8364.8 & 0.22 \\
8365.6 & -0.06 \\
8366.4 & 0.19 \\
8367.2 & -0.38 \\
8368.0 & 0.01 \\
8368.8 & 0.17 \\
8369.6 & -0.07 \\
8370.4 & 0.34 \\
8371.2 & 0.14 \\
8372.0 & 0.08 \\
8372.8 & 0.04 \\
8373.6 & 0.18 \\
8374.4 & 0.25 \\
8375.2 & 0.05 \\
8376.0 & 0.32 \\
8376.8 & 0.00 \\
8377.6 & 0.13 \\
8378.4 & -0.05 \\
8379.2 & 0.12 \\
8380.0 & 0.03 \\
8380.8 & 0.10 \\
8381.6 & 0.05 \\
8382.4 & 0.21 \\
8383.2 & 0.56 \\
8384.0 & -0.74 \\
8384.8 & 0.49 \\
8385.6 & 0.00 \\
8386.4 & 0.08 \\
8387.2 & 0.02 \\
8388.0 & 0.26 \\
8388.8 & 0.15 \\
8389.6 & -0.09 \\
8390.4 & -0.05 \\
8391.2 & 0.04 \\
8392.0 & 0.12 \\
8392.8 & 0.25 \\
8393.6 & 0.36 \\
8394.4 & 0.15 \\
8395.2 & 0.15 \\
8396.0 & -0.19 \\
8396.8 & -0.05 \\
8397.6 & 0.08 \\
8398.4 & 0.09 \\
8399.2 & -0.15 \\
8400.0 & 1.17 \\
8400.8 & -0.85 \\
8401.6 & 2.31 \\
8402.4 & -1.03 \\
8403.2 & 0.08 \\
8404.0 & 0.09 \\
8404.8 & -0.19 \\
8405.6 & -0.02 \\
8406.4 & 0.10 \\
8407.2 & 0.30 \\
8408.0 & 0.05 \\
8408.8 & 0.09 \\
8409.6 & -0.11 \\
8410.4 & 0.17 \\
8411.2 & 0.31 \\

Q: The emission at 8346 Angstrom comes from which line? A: H-gamma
